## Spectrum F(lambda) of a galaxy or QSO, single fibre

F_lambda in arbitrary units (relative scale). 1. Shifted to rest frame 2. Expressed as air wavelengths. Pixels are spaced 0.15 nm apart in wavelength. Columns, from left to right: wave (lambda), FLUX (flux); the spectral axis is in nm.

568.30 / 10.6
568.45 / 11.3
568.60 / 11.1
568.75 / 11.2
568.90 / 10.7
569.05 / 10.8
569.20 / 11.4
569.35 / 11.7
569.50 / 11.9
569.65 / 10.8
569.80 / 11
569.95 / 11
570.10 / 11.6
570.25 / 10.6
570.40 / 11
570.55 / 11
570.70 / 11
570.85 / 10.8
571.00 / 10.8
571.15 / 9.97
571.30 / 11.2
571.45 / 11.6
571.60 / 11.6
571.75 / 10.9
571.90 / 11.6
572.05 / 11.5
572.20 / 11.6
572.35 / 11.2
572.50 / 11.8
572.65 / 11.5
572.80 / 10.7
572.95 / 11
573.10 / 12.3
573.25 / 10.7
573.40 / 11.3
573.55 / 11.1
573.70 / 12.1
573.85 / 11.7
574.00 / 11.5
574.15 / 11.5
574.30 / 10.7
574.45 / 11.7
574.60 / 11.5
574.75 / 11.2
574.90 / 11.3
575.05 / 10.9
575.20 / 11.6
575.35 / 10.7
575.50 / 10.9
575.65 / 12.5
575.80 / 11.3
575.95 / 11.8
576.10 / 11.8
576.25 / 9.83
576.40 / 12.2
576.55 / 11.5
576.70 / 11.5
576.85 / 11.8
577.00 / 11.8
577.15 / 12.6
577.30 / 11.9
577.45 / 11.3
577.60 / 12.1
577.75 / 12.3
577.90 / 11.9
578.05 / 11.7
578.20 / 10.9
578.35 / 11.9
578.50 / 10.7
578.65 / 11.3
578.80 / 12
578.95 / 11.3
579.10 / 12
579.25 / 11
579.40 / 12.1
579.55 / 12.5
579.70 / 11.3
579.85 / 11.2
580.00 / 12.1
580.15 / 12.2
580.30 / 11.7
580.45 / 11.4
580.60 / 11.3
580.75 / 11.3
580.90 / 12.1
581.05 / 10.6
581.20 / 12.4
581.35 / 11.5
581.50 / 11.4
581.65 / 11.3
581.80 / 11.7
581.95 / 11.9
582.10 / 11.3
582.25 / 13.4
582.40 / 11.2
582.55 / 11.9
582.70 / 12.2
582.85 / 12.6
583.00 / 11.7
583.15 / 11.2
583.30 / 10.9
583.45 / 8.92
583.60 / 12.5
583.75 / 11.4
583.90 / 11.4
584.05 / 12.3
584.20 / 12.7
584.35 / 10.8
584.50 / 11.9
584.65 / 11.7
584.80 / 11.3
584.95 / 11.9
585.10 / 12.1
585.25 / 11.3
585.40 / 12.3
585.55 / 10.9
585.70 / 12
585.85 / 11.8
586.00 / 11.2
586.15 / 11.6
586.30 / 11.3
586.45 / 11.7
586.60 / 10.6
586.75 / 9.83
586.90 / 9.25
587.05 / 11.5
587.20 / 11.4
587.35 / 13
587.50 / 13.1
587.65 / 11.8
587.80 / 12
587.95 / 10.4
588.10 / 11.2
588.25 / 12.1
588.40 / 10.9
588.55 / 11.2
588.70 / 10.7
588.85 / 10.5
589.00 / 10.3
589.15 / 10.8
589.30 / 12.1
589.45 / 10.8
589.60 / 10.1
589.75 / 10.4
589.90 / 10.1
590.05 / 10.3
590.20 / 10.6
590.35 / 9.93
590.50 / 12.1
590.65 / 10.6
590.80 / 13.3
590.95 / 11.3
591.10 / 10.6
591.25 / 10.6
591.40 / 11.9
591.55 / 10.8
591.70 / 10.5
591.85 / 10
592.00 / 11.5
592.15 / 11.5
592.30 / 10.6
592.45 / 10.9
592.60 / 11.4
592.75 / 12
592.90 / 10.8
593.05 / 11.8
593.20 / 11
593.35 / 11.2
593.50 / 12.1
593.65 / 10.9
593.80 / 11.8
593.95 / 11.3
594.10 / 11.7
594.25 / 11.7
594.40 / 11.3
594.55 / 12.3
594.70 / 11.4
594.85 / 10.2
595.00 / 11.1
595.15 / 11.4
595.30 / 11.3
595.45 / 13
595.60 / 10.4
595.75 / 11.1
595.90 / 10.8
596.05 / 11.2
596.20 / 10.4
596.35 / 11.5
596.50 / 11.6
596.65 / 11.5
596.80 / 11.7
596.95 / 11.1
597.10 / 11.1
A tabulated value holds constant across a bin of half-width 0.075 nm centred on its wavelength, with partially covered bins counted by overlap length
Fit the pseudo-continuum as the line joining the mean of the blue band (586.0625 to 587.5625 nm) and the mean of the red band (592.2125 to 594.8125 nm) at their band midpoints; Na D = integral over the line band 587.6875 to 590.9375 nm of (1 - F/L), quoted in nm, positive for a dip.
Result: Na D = 0.10 nm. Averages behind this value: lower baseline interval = 11.3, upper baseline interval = 11.4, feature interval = 11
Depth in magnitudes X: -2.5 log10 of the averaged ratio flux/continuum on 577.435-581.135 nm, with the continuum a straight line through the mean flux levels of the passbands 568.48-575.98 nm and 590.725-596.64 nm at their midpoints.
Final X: -0.033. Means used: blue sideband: 11.3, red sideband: 11.3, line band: 11.6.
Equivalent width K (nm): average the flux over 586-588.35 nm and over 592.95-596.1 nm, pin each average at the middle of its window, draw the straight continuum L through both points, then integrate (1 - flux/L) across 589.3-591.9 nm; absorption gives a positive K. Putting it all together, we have 0.12 nm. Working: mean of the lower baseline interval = 11.4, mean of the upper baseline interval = 11.4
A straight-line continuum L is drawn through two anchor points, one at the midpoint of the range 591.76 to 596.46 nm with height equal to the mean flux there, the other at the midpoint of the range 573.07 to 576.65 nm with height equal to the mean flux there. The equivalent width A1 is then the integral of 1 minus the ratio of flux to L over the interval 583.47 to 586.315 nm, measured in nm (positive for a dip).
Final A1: -0.082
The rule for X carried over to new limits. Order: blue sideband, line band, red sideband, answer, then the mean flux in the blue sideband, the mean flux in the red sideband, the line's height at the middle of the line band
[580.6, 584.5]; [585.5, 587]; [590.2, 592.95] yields 0.038 mag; 11.6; 11.1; 11.4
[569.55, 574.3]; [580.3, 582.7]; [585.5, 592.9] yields -0.048 mag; 11.2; 11.1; 11.2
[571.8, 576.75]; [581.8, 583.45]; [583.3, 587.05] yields -0.031 mag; 11.4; 11.4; 11.4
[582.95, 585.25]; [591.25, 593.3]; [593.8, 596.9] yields 0.027 mag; 11.5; 11.4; 11.4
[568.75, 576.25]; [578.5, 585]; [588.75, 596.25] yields -0.042 mag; 11.3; 11.1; 11.2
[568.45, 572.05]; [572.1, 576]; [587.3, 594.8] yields -0.025 mag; 11.1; 11.2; 11.1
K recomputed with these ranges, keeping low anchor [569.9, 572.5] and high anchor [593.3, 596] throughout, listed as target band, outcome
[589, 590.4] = 0.095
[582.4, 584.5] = -0.057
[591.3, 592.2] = 0.028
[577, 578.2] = -0.074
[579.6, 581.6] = -0.062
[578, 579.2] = -0.026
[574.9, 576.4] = -0.017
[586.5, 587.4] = 0.033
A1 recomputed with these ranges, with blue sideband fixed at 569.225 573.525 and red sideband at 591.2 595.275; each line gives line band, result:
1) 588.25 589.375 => 0.024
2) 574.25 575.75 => -0.013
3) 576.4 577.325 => -0.054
